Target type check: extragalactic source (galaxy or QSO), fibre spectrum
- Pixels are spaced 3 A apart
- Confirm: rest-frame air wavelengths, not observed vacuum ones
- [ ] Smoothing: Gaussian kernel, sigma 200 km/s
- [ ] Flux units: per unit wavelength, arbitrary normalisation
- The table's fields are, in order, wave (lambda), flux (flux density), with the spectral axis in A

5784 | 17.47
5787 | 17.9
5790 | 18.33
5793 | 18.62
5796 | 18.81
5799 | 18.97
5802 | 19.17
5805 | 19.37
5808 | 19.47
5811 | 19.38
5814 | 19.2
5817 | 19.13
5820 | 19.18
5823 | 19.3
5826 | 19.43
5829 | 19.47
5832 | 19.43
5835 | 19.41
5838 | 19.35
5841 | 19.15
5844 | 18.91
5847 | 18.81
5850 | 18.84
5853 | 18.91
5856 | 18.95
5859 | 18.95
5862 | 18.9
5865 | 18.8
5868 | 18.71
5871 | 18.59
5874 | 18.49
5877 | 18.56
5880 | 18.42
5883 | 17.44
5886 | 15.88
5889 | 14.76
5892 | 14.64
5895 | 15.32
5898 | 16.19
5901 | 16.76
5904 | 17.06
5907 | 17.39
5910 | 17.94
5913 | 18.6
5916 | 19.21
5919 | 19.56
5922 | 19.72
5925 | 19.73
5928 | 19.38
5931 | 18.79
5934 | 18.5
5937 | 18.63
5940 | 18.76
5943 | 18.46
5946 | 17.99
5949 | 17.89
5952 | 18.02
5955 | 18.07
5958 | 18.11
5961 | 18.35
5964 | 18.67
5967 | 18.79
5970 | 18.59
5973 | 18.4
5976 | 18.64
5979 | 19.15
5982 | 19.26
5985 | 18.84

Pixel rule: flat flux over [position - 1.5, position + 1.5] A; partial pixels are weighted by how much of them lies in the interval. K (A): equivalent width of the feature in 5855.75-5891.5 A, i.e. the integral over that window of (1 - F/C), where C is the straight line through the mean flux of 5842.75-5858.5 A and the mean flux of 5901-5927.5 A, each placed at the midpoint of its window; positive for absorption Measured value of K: 1.65 A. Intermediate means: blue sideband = 18.9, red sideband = 18.6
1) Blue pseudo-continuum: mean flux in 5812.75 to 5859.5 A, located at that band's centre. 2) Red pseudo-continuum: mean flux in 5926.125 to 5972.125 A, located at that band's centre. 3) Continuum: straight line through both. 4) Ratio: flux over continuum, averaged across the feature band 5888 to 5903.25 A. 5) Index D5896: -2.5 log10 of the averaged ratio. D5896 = 0.20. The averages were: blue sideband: 19.2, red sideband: 18.5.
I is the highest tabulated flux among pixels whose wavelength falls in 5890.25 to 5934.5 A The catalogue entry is 19.73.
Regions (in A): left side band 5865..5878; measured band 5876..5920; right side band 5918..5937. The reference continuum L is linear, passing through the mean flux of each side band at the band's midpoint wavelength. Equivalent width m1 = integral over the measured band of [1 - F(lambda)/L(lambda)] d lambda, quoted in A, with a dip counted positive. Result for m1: 4.1 A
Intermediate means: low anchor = 18.6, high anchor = 19.2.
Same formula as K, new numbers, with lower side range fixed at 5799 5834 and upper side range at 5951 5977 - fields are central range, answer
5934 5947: 0.0 A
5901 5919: 0.6 A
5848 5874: 0.3 A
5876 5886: 0.6 A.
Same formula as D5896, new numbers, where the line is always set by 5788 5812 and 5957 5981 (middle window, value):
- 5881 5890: 0.159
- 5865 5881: 0.014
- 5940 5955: 0.030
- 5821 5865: -0.013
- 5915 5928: -0.047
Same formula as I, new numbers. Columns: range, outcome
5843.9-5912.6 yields 18.95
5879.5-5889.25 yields 18.42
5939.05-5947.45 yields 18.76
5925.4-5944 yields 19.38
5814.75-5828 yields 19.43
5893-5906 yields 17.06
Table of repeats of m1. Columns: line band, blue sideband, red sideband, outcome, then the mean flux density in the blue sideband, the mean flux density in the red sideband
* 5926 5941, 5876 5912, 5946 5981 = -1.0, 16.7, 18.4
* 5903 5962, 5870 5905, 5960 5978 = -2.4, 16.8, 18.6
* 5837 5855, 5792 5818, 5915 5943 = 0.1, 19.1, 19.1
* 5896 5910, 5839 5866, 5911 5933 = 1.6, 18.9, 19.2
